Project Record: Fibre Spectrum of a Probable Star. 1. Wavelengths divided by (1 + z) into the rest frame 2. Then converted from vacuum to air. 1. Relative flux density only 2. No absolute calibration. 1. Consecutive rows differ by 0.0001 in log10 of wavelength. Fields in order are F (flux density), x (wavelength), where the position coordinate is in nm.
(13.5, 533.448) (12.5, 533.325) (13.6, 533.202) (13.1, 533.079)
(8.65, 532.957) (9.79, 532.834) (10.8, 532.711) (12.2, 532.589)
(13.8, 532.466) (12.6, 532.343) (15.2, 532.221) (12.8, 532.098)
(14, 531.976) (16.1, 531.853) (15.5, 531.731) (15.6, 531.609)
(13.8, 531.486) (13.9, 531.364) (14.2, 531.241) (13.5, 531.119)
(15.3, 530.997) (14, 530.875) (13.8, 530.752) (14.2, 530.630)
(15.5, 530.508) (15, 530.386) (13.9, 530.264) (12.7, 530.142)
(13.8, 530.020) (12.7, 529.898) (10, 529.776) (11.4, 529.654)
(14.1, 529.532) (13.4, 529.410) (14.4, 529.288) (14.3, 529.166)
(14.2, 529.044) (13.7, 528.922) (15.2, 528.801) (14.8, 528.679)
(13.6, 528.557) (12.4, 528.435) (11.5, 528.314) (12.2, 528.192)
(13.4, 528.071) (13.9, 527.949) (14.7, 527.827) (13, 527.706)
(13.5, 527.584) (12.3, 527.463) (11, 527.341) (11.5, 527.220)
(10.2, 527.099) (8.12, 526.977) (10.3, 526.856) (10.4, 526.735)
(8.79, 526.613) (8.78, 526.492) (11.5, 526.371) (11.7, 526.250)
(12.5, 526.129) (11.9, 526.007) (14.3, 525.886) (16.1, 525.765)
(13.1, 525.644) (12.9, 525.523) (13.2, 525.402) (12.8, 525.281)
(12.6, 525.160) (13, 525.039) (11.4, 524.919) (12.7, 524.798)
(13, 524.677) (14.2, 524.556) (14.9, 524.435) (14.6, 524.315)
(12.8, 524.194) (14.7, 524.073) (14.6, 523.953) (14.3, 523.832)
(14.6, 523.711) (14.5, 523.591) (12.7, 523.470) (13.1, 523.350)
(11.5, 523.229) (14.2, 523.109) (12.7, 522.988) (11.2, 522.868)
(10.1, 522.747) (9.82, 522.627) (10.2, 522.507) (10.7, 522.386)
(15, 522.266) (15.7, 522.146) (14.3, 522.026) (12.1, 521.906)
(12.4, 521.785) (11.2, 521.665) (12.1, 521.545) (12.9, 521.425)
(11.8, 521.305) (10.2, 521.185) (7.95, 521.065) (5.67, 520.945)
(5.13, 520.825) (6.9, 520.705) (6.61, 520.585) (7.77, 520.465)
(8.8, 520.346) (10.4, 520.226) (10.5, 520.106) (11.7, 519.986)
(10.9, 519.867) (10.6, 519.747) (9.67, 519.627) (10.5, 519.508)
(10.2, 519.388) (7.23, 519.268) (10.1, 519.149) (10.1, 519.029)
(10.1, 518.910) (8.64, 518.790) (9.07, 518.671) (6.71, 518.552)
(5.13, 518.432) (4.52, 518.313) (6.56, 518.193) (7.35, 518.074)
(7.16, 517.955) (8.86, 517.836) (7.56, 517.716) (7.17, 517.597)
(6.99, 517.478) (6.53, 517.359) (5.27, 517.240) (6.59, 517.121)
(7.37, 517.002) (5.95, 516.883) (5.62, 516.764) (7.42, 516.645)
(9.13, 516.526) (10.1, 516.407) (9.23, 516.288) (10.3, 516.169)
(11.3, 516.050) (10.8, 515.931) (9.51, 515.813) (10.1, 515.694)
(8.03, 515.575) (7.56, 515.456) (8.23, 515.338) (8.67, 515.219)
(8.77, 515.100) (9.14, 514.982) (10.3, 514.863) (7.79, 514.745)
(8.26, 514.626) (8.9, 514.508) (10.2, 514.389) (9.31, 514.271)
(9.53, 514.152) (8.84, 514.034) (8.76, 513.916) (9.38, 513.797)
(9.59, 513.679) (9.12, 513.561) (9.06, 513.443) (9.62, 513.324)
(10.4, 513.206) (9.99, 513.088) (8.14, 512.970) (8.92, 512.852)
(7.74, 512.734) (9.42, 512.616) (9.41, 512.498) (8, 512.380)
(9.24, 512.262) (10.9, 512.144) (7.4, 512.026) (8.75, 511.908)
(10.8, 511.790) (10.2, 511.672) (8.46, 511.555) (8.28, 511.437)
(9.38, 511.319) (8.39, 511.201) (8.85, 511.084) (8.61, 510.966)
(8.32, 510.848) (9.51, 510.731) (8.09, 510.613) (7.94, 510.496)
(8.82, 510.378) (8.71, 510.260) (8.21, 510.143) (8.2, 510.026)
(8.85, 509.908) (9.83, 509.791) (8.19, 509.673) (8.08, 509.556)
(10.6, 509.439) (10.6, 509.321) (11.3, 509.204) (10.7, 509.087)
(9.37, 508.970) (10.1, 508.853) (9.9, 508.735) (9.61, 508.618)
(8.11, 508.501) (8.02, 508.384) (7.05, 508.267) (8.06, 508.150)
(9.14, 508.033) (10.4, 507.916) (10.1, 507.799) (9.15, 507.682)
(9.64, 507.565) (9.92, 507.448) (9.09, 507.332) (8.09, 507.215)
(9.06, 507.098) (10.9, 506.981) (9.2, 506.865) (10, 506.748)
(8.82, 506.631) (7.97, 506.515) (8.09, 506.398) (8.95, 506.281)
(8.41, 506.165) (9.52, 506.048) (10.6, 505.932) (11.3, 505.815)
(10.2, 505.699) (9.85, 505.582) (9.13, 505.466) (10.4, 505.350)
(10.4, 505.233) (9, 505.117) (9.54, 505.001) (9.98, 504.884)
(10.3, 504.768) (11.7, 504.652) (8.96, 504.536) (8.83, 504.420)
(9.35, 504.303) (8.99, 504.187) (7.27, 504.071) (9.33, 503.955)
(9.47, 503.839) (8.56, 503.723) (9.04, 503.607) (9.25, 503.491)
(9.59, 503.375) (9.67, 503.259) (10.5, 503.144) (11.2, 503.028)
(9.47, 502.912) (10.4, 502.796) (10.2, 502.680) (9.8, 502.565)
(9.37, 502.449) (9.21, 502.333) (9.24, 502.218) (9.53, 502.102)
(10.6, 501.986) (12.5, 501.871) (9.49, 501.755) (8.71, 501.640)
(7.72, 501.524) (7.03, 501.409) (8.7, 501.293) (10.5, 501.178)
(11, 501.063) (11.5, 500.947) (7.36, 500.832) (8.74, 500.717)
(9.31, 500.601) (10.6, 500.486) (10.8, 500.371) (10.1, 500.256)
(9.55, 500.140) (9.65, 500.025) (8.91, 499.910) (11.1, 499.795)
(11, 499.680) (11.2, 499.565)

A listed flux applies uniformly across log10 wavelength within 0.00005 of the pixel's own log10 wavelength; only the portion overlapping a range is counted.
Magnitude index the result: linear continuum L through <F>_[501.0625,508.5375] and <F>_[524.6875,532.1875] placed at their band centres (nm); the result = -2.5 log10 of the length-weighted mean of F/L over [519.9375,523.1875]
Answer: 0.128 mag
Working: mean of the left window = 9.43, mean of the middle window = 10.7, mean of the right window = 13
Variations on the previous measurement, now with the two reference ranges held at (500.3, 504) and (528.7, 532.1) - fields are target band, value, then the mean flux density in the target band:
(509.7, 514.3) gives 0.23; 8.99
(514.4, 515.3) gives 0.29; 8.89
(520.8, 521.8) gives 0.25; 9.99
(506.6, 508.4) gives 0.14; 9.2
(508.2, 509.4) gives 0.13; 9.48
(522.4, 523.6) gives 0.09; 11.8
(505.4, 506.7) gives 0.10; 9.36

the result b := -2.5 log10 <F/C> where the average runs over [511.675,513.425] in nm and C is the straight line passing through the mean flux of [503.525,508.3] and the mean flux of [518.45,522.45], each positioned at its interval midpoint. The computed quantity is 0.05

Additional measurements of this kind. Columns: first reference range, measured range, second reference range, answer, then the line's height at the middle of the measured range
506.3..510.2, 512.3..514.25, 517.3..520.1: -0.03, 8.85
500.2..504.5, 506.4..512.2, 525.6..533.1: 0.14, 10.4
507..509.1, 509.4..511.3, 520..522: 0.07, 9.28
